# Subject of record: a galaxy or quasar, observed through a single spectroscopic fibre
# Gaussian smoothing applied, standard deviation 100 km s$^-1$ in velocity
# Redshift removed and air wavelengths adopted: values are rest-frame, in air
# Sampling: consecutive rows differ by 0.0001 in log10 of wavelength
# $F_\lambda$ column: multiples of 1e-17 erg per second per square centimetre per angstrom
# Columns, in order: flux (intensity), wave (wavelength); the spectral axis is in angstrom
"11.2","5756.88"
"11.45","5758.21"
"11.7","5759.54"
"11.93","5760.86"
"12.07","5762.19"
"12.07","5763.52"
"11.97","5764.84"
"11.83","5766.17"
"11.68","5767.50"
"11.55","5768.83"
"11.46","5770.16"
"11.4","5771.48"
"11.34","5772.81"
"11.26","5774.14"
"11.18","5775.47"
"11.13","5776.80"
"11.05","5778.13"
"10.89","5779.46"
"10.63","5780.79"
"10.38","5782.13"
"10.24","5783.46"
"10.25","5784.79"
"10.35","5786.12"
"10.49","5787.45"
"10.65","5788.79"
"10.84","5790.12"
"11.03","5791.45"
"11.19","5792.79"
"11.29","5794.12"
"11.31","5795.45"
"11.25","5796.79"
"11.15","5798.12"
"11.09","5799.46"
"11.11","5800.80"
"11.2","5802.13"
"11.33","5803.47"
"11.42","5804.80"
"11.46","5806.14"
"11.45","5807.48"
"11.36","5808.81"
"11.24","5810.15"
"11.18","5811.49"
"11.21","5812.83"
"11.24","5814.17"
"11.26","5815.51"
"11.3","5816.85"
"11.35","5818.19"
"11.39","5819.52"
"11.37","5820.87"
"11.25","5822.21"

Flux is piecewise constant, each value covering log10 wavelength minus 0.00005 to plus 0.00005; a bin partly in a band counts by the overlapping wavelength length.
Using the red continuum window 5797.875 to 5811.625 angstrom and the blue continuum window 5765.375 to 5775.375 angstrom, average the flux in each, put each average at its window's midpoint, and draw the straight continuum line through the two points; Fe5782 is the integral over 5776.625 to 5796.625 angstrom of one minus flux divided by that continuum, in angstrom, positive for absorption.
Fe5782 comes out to 1.1 angstrom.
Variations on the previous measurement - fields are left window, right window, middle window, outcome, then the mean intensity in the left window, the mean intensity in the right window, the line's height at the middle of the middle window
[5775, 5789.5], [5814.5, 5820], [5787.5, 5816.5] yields -0.4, 10.6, 11.3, 11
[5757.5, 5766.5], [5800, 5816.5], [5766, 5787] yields 1.2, 11.9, 11.3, 11.7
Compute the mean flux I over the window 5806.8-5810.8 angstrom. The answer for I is 11.4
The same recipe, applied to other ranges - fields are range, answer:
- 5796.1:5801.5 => 11.1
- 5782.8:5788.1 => 10.3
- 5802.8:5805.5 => 11.4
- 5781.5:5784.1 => 10.3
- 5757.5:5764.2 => 11.8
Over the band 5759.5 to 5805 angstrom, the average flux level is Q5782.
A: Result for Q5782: 11.2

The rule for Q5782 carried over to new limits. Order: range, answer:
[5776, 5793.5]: 10.7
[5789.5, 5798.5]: 11.2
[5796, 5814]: 11.3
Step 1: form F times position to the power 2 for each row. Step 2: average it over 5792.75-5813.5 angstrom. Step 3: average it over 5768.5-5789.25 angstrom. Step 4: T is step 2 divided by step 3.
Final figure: 1.04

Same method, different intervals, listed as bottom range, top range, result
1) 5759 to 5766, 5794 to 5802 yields 0.95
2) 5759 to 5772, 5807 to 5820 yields 0.98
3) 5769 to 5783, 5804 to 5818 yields 1.03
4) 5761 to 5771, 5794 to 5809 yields 0.97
